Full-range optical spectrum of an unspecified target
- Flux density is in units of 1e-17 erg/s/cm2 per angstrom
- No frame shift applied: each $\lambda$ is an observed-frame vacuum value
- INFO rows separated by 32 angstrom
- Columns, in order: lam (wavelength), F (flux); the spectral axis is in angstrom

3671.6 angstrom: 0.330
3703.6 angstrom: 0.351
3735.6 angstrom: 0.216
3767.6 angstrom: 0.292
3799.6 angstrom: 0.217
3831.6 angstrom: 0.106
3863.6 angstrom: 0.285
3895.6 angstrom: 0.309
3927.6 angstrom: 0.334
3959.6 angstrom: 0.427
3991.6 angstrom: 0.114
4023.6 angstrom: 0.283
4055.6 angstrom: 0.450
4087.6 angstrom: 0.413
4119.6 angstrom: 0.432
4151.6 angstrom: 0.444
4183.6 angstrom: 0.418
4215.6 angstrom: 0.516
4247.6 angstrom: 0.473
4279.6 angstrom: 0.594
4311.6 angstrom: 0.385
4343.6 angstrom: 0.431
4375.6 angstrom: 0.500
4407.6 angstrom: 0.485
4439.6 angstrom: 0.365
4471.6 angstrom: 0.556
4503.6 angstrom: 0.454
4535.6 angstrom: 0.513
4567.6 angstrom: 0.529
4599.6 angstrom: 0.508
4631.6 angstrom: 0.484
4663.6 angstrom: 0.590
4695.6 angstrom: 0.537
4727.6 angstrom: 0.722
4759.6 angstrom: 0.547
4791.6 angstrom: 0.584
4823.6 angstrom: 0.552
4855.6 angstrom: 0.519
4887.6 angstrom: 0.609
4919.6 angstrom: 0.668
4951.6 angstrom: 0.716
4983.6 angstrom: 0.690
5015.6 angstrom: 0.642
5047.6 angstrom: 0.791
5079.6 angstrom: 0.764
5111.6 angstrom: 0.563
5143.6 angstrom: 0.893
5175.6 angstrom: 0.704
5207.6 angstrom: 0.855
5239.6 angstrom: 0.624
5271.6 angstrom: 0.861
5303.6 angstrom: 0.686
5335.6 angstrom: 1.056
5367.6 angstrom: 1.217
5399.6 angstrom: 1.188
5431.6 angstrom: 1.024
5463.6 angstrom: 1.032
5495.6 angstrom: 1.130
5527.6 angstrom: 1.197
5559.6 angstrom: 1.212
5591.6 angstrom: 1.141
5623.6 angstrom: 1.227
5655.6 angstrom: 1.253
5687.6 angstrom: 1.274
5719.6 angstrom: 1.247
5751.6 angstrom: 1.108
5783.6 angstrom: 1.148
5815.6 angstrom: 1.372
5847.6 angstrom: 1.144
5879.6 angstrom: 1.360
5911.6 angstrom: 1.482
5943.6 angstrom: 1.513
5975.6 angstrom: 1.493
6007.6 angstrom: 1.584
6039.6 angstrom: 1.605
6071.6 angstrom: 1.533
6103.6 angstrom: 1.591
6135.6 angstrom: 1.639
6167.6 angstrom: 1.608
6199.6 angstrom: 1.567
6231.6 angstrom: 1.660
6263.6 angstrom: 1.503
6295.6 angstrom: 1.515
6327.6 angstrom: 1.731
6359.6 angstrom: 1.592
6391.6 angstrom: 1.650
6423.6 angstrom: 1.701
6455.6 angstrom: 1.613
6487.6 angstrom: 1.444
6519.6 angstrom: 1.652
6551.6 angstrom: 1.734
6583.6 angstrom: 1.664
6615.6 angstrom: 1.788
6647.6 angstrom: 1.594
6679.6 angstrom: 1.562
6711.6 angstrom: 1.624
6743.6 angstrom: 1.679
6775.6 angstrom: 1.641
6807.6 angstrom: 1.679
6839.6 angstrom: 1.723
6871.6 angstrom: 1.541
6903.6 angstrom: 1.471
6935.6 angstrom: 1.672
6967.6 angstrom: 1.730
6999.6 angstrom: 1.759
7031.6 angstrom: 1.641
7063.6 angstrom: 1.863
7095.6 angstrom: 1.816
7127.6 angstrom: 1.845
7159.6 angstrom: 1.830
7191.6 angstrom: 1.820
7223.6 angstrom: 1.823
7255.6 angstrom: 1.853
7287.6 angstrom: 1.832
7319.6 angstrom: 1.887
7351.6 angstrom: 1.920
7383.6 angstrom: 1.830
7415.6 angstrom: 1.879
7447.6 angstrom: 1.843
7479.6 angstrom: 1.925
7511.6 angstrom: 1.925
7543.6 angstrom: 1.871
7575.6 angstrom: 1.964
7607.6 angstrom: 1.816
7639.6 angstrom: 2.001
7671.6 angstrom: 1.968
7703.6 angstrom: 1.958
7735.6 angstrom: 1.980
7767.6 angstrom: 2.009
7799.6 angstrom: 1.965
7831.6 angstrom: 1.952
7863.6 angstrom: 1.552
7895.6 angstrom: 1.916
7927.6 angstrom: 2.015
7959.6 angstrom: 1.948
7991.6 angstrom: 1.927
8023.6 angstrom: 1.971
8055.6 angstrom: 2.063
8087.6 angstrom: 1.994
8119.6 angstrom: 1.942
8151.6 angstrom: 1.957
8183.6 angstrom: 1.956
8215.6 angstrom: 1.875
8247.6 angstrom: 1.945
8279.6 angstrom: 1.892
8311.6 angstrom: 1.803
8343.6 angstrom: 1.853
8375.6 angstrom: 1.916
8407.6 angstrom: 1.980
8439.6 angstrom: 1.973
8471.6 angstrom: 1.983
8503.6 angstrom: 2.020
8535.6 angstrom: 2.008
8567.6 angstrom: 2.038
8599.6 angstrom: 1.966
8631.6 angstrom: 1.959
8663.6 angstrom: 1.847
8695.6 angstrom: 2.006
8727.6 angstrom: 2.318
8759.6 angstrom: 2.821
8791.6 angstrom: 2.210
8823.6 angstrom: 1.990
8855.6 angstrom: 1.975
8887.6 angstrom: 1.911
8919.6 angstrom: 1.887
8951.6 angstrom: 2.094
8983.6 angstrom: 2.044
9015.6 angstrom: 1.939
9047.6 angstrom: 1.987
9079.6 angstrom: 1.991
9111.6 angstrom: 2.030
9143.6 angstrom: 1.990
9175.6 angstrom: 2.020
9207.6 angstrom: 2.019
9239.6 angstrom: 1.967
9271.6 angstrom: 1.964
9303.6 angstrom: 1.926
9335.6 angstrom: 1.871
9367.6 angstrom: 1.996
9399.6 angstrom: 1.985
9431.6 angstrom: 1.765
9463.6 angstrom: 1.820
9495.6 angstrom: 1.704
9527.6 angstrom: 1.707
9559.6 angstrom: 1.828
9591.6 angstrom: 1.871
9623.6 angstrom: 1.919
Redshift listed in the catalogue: 0.33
